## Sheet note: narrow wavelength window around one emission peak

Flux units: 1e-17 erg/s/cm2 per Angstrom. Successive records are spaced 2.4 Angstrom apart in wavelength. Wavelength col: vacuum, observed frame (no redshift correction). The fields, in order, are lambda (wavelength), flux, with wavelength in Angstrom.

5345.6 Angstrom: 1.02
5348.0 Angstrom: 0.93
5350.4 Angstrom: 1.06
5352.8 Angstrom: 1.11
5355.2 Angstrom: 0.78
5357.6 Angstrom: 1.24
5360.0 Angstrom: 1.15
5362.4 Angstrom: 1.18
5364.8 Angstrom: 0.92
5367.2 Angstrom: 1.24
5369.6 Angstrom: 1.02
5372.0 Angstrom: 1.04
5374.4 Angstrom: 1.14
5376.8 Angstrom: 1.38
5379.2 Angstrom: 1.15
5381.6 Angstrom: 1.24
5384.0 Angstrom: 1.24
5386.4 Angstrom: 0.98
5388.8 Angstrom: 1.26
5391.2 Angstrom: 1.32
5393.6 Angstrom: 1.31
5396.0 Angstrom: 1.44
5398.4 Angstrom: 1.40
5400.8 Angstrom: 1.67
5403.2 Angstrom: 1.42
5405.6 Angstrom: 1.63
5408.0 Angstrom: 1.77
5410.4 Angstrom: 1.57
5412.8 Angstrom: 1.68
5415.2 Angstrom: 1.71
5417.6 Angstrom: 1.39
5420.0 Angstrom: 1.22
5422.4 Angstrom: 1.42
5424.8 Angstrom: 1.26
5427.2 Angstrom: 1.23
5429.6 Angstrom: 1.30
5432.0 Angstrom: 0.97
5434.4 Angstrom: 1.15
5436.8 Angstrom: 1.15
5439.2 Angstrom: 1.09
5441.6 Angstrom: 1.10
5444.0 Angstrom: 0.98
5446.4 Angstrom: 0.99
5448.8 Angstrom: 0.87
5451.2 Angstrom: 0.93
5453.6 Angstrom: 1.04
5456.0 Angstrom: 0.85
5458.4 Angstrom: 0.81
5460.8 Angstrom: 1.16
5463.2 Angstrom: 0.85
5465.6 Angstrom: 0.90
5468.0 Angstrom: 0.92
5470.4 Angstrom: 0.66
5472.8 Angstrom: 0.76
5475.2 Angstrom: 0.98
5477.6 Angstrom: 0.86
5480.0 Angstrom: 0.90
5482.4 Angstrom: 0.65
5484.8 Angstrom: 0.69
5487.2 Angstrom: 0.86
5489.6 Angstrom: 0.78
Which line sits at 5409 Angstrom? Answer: C III]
